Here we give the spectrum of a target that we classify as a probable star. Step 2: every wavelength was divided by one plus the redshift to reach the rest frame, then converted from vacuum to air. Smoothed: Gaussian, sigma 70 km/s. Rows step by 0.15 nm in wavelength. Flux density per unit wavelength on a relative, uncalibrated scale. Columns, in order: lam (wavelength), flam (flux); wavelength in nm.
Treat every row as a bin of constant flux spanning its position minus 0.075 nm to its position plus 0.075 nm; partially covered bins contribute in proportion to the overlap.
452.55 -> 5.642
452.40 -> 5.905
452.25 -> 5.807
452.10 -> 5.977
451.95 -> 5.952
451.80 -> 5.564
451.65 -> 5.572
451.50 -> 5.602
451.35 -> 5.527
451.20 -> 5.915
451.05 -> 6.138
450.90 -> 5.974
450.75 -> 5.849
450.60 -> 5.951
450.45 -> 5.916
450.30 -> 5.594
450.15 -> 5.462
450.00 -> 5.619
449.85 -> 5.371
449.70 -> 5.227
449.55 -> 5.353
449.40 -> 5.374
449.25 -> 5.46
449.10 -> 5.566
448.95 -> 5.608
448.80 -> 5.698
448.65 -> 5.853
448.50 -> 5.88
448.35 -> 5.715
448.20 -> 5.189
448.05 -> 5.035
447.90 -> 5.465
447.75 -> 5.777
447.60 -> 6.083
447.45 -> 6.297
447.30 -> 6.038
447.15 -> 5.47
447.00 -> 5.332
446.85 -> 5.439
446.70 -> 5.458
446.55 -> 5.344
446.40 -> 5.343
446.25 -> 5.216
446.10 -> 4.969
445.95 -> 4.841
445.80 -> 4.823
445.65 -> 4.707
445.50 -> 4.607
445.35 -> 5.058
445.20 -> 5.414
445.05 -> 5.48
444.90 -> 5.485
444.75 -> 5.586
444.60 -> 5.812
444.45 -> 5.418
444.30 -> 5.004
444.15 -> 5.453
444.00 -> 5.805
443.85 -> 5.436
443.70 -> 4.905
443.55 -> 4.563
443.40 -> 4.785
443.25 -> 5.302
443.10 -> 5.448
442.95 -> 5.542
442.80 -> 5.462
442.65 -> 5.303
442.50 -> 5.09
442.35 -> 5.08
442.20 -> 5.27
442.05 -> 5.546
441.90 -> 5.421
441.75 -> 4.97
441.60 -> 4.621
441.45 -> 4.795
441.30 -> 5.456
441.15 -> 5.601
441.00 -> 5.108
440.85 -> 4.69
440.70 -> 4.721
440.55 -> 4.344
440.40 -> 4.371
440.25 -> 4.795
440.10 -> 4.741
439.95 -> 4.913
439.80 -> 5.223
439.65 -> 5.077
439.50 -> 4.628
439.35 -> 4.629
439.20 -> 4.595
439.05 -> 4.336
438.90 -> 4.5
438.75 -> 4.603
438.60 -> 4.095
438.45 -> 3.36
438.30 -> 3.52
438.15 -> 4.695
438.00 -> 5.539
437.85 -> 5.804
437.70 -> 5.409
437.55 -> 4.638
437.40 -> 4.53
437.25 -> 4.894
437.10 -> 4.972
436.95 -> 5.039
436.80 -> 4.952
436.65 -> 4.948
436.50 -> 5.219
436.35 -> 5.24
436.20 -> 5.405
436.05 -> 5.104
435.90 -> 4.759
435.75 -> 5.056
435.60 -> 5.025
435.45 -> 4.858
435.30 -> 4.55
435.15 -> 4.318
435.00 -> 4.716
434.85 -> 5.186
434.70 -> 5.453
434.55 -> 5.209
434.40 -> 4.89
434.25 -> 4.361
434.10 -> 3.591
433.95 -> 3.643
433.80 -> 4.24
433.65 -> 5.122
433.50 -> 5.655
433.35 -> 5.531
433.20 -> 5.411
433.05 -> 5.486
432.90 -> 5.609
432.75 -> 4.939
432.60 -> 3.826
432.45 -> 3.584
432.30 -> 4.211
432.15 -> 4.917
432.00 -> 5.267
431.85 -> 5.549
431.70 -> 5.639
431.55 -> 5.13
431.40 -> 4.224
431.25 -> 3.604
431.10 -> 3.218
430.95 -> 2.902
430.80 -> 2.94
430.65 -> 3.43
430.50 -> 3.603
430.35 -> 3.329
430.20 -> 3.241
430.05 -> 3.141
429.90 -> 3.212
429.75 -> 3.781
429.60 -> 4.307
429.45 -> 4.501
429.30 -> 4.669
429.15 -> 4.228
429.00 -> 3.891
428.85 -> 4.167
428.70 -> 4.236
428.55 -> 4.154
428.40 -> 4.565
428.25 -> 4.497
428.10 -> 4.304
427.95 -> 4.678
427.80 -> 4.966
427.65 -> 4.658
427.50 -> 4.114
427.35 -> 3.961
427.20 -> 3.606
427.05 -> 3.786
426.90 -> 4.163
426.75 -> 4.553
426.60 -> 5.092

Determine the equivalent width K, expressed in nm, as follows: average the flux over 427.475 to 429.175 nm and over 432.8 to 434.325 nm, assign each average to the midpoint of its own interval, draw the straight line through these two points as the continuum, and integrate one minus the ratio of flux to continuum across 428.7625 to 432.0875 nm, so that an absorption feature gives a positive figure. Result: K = 0.42 nm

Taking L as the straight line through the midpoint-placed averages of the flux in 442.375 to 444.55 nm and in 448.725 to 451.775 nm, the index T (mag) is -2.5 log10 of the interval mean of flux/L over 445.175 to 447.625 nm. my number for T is 0.02 mag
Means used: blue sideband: 5.25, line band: 5.3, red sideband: 5.64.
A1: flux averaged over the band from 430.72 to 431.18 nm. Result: 3.03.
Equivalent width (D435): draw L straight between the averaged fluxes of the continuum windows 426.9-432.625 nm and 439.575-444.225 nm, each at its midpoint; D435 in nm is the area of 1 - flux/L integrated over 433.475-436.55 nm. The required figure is -0.19 nm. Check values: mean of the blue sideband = 4.11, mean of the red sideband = 5.09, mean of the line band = 4.82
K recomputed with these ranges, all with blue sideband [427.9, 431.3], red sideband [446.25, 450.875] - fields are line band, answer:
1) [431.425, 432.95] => -0.28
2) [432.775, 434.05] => -0.26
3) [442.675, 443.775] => -0.01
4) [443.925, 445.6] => -0.04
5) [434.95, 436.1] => -0.10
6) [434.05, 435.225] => -0.12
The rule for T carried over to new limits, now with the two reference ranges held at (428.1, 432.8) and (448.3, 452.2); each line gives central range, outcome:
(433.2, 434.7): -0.09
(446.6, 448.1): -0.04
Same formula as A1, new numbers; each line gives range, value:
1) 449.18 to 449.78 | 5.35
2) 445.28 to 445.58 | 4.83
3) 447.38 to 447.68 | 6.18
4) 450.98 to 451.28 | 6.02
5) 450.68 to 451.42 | 5.88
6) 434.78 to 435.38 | 4.69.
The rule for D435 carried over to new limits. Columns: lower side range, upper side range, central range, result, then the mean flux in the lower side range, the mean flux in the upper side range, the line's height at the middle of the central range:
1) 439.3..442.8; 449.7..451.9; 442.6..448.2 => -0.032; 4.99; 5.7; 5.31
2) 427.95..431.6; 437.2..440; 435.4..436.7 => -0.181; 3.89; 4.68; 4.45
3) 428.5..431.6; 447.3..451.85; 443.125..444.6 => -0.032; 3.79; 5.66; 5.11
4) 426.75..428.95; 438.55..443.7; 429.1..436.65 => 0.050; 4.28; 4.93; 4.53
